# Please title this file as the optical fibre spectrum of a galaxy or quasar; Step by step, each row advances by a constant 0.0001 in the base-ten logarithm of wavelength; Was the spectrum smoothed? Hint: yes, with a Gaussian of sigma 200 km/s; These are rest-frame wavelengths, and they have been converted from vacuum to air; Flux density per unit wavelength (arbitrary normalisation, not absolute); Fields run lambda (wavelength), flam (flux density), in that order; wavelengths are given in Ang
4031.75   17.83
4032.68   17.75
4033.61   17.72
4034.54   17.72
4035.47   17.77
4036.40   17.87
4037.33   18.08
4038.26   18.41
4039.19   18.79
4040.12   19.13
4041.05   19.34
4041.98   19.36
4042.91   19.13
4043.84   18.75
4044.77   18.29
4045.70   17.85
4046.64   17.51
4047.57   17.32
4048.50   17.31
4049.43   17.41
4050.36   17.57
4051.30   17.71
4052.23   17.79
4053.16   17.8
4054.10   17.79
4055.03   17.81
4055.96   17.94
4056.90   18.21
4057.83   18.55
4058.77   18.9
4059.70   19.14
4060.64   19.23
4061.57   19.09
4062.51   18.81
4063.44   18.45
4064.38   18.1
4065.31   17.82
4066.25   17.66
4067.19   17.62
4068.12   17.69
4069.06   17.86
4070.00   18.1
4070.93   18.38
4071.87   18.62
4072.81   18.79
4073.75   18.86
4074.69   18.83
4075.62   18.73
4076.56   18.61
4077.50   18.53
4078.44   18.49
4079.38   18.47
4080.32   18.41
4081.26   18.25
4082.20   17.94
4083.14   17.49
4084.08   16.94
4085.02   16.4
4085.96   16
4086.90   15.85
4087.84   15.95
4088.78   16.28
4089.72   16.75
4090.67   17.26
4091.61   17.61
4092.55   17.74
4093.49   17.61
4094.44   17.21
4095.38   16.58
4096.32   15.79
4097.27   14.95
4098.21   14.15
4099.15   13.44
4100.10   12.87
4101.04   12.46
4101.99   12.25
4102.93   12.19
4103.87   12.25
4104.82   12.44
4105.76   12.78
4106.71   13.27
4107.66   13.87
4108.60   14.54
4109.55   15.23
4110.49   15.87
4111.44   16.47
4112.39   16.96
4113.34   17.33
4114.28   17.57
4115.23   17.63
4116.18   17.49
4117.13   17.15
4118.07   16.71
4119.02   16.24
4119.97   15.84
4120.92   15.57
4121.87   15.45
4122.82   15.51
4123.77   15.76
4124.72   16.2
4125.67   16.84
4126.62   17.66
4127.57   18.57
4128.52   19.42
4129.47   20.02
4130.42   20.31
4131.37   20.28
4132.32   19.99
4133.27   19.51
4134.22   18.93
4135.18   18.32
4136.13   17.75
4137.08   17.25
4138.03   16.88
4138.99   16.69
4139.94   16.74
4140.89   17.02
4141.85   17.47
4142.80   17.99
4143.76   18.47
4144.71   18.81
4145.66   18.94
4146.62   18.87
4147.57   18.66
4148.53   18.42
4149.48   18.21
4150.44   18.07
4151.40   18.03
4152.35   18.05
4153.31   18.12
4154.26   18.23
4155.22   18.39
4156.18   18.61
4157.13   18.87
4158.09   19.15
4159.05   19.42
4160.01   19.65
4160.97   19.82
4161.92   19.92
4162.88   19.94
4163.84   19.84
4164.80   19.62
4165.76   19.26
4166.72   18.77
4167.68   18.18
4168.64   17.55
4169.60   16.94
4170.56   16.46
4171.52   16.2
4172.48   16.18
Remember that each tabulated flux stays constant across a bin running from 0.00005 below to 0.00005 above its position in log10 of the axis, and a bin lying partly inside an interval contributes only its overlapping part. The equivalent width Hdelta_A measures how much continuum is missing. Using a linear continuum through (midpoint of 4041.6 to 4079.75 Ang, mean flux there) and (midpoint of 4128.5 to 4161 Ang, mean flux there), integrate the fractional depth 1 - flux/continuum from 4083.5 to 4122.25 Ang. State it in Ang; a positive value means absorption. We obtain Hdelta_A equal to 6.01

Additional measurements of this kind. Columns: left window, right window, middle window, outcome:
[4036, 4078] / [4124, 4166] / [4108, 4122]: 1.6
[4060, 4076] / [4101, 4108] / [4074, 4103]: -2.5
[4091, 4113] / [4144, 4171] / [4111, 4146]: -2.1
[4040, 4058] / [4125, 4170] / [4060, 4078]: -0.2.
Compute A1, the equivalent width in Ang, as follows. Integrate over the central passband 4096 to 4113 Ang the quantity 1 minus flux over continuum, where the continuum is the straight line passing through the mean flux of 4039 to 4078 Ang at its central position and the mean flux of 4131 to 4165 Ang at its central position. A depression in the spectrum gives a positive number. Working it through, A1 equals 4.1 Ang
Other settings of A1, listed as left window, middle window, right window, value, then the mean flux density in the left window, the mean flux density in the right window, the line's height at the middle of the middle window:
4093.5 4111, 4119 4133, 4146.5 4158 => -1.3 Ang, 14.1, 18.4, 16.1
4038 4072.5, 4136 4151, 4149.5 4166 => 0.8 Ang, 18.3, 19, 18.9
